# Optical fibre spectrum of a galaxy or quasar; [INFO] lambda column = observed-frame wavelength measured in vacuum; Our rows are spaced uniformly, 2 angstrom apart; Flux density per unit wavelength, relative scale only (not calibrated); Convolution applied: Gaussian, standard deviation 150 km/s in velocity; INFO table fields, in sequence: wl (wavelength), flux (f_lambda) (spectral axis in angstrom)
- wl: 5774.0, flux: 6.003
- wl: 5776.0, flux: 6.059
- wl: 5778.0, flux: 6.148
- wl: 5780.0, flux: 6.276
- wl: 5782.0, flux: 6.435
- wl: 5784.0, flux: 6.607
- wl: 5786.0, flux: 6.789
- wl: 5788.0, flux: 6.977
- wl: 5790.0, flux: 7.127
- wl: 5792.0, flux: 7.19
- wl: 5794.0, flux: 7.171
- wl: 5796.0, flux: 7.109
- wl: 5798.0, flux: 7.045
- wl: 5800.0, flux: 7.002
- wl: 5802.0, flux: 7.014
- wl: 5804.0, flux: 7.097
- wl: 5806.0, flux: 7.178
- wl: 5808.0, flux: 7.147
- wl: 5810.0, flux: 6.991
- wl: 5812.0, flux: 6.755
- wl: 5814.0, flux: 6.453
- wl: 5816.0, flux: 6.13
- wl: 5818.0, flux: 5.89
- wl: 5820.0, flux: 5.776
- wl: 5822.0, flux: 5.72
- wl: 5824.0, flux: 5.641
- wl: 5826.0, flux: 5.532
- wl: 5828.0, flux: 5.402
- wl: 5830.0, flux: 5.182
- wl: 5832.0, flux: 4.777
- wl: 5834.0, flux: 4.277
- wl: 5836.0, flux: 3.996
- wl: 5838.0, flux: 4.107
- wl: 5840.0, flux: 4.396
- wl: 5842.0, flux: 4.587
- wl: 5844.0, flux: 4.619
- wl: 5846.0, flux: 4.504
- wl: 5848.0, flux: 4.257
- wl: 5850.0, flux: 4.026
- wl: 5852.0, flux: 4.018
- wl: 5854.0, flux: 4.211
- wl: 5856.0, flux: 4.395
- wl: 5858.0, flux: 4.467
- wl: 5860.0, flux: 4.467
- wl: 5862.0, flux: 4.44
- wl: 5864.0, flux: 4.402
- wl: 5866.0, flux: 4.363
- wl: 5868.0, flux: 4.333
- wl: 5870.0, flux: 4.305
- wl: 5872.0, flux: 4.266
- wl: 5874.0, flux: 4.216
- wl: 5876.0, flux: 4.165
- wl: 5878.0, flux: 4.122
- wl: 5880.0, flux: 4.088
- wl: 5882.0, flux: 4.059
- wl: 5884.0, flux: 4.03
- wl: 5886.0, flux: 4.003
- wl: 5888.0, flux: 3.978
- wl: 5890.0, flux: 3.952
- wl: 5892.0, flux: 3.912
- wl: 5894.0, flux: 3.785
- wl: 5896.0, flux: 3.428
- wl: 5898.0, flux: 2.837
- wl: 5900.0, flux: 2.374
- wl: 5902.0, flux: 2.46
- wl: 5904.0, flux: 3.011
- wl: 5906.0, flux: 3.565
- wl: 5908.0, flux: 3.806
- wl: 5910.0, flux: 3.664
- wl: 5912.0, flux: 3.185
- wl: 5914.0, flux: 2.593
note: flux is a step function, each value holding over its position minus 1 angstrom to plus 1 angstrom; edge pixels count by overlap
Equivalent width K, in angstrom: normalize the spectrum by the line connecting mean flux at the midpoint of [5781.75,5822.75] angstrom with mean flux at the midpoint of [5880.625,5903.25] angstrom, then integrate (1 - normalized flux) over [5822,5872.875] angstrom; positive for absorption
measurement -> 5.6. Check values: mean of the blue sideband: 6.75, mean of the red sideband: 3.53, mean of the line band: 4.54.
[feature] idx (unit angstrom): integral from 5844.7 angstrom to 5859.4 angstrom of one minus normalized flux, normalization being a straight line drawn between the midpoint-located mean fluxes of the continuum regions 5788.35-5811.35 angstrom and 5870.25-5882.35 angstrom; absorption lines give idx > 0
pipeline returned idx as 2.33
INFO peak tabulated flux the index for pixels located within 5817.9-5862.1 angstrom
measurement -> 5.89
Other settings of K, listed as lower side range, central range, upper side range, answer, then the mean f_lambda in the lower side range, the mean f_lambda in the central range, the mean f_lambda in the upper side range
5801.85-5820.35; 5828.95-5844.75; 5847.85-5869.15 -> 2.60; 6.66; 4.49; 4.31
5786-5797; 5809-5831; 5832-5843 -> -2.35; 7.09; 5.95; 4.32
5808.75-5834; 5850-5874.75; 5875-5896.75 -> 1.66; 5.8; 4.31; 3.96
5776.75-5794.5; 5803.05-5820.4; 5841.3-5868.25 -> -2.34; 6.73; 6.63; 4.36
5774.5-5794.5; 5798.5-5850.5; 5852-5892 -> -0.02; 6.65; 5.59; 4.21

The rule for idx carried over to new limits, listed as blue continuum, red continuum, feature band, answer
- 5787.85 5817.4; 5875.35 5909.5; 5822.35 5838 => 2.6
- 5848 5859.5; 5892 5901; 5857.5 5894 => -4.8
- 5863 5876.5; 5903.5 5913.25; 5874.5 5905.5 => 2.0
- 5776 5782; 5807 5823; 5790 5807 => -2.2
